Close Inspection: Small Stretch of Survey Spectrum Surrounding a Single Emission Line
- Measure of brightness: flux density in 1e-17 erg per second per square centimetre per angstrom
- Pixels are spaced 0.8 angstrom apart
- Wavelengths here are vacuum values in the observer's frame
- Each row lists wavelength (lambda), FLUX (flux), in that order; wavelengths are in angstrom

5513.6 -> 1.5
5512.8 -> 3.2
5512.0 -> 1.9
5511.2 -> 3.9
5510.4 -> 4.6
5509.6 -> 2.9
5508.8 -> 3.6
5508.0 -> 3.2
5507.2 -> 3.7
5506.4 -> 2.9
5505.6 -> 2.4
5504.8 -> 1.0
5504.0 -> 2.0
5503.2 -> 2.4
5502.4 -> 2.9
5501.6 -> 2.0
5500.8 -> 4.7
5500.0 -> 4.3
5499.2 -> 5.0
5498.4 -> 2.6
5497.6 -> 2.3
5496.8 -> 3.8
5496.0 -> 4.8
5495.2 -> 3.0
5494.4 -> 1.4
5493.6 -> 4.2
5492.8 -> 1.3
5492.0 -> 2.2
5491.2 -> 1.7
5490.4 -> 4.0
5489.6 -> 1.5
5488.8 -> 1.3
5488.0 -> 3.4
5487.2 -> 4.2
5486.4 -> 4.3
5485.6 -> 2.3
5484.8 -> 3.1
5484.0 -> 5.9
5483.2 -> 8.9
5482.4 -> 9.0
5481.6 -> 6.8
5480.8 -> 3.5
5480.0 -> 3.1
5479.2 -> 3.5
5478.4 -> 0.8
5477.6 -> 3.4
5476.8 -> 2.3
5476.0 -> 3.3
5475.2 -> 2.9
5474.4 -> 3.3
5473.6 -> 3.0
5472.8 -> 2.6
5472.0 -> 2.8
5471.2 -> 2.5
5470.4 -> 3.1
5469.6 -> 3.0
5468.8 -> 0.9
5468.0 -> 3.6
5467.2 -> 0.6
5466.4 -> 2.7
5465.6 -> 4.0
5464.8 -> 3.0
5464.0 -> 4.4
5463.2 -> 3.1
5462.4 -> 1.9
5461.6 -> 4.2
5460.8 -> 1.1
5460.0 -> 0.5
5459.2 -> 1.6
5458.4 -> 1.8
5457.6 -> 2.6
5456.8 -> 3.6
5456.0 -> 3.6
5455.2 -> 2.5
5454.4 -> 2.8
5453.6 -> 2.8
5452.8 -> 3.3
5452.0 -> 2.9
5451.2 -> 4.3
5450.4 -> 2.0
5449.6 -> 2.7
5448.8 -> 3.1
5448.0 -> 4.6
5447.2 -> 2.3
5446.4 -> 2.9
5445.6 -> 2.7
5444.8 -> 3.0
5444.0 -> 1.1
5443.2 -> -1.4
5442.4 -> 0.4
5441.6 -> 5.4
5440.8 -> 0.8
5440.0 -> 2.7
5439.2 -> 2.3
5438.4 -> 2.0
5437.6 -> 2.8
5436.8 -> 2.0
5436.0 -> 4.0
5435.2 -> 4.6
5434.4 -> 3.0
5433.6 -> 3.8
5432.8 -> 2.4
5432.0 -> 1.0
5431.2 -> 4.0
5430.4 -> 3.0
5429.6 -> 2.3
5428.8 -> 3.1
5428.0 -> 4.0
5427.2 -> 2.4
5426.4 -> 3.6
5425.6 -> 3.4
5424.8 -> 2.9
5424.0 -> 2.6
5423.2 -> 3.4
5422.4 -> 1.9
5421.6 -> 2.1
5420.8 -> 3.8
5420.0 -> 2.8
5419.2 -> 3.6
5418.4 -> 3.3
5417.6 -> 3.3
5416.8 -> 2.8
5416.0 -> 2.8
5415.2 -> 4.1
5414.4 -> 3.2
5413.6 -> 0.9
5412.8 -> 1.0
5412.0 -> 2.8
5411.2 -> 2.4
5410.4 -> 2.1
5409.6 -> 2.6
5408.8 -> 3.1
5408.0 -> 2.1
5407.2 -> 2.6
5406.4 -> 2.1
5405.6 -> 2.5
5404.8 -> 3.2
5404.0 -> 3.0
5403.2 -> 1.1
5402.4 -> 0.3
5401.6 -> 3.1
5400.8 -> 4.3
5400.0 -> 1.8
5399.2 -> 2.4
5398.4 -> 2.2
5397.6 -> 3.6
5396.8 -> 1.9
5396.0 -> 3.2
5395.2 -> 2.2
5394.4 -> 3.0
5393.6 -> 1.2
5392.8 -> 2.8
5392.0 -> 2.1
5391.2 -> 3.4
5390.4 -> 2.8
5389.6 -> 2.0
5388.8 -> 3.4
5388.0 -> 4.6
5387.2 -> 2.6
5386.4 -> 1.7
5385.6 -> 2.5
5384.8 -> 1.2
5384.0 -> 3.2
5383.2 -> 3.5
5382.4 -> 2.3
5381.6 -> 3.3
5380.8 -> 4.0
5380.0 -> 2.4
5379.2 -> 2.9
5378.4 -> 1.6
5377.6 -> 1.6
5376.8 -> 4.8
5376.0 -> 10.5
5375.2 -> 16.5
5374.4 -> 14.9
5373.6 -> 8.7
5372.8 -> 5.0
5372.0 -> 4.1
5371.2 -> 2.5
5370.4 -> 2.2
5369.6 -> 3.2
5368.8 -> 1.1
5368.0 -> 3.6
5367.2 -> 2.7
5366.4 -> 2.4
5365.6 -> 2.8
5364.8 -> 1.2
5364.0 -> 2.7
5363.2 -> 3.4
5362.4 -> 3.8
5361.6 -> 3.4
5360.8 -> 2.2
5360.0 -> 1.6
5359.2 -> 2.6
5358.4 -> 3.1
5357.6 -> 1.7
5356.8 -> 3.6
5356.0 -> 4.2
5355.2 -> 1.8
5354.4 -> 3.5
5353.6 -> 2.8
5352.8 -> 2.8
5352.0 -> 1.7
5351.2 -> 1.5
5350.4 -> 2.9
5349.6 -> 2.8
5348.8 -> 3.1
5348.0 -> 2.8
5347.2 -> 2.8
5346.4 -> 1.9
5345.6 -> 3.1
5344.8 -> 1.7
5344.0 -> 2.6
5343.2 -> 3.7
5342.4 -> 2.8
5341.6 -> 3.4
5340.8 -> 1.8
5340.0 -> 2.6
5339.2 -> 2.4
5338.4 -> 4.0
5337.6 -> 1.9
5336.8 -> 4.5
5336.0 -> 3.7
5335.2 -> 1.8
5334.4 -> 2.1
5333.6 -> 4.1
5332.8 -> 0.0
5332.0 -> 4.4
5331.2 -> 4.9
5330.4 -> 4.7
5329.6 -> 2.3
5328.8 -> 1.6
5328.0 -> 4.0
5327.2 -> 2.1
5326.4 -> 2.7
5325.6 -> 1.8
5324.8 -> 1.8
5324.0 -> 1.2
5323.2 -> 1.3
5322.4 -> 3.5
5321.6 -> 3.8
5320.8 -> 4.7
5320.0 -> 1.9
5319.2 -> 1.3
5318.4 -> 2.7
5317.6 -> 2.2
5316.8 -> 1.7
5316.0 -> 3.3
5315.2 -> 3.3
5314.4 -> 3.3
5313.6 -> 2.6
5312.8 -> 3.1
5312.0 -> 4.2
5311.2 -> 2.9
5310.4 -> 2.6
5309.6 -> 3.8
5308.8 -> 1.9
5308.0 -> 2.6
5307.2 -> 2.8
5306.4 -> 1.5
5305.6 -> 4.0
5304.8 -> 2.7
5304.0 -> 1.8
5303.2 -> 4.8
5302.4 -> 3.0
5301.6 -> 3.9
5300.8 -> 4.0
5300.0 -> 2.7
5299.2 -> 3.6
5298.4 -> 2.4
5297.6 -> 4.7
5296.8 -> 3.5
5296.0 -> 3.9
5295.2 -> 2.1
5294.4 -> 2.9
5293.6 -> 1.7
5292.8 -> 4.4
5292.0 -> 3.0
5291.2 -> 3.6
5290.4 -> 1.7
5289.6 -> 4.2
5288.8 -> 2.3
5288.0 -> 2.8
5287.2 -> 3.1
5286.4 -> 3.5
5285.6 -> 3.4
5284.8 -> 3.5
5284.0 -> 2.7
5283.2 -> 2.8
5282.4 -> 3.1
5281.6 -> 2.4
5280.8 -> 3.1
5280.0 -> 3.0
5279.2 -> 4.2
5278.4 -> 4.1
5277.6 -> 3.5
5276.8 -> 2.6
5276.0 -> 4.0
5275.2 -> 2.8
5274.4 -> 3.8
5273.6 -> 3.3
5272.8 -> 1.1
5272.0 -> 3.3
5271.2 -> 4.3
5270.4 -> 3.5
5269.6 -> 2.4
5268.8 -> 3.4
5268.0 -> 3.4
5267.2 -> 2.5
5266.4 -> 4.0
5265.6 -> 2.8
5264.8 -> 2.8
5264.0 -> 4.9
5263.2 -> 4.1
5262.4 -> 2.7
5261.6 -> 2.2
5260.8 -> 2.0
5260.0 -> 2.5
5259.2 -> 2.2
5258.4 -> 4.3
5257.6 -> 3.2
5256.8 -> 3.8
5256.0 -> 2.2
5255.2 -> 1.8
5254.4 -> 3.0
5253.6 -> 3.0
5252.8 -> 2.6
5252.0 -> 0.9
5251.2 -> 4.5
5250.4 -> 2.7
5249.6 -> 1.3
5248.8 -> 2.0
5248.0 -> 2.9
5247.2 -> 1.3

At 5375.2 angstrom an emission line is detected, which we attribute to H-beta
